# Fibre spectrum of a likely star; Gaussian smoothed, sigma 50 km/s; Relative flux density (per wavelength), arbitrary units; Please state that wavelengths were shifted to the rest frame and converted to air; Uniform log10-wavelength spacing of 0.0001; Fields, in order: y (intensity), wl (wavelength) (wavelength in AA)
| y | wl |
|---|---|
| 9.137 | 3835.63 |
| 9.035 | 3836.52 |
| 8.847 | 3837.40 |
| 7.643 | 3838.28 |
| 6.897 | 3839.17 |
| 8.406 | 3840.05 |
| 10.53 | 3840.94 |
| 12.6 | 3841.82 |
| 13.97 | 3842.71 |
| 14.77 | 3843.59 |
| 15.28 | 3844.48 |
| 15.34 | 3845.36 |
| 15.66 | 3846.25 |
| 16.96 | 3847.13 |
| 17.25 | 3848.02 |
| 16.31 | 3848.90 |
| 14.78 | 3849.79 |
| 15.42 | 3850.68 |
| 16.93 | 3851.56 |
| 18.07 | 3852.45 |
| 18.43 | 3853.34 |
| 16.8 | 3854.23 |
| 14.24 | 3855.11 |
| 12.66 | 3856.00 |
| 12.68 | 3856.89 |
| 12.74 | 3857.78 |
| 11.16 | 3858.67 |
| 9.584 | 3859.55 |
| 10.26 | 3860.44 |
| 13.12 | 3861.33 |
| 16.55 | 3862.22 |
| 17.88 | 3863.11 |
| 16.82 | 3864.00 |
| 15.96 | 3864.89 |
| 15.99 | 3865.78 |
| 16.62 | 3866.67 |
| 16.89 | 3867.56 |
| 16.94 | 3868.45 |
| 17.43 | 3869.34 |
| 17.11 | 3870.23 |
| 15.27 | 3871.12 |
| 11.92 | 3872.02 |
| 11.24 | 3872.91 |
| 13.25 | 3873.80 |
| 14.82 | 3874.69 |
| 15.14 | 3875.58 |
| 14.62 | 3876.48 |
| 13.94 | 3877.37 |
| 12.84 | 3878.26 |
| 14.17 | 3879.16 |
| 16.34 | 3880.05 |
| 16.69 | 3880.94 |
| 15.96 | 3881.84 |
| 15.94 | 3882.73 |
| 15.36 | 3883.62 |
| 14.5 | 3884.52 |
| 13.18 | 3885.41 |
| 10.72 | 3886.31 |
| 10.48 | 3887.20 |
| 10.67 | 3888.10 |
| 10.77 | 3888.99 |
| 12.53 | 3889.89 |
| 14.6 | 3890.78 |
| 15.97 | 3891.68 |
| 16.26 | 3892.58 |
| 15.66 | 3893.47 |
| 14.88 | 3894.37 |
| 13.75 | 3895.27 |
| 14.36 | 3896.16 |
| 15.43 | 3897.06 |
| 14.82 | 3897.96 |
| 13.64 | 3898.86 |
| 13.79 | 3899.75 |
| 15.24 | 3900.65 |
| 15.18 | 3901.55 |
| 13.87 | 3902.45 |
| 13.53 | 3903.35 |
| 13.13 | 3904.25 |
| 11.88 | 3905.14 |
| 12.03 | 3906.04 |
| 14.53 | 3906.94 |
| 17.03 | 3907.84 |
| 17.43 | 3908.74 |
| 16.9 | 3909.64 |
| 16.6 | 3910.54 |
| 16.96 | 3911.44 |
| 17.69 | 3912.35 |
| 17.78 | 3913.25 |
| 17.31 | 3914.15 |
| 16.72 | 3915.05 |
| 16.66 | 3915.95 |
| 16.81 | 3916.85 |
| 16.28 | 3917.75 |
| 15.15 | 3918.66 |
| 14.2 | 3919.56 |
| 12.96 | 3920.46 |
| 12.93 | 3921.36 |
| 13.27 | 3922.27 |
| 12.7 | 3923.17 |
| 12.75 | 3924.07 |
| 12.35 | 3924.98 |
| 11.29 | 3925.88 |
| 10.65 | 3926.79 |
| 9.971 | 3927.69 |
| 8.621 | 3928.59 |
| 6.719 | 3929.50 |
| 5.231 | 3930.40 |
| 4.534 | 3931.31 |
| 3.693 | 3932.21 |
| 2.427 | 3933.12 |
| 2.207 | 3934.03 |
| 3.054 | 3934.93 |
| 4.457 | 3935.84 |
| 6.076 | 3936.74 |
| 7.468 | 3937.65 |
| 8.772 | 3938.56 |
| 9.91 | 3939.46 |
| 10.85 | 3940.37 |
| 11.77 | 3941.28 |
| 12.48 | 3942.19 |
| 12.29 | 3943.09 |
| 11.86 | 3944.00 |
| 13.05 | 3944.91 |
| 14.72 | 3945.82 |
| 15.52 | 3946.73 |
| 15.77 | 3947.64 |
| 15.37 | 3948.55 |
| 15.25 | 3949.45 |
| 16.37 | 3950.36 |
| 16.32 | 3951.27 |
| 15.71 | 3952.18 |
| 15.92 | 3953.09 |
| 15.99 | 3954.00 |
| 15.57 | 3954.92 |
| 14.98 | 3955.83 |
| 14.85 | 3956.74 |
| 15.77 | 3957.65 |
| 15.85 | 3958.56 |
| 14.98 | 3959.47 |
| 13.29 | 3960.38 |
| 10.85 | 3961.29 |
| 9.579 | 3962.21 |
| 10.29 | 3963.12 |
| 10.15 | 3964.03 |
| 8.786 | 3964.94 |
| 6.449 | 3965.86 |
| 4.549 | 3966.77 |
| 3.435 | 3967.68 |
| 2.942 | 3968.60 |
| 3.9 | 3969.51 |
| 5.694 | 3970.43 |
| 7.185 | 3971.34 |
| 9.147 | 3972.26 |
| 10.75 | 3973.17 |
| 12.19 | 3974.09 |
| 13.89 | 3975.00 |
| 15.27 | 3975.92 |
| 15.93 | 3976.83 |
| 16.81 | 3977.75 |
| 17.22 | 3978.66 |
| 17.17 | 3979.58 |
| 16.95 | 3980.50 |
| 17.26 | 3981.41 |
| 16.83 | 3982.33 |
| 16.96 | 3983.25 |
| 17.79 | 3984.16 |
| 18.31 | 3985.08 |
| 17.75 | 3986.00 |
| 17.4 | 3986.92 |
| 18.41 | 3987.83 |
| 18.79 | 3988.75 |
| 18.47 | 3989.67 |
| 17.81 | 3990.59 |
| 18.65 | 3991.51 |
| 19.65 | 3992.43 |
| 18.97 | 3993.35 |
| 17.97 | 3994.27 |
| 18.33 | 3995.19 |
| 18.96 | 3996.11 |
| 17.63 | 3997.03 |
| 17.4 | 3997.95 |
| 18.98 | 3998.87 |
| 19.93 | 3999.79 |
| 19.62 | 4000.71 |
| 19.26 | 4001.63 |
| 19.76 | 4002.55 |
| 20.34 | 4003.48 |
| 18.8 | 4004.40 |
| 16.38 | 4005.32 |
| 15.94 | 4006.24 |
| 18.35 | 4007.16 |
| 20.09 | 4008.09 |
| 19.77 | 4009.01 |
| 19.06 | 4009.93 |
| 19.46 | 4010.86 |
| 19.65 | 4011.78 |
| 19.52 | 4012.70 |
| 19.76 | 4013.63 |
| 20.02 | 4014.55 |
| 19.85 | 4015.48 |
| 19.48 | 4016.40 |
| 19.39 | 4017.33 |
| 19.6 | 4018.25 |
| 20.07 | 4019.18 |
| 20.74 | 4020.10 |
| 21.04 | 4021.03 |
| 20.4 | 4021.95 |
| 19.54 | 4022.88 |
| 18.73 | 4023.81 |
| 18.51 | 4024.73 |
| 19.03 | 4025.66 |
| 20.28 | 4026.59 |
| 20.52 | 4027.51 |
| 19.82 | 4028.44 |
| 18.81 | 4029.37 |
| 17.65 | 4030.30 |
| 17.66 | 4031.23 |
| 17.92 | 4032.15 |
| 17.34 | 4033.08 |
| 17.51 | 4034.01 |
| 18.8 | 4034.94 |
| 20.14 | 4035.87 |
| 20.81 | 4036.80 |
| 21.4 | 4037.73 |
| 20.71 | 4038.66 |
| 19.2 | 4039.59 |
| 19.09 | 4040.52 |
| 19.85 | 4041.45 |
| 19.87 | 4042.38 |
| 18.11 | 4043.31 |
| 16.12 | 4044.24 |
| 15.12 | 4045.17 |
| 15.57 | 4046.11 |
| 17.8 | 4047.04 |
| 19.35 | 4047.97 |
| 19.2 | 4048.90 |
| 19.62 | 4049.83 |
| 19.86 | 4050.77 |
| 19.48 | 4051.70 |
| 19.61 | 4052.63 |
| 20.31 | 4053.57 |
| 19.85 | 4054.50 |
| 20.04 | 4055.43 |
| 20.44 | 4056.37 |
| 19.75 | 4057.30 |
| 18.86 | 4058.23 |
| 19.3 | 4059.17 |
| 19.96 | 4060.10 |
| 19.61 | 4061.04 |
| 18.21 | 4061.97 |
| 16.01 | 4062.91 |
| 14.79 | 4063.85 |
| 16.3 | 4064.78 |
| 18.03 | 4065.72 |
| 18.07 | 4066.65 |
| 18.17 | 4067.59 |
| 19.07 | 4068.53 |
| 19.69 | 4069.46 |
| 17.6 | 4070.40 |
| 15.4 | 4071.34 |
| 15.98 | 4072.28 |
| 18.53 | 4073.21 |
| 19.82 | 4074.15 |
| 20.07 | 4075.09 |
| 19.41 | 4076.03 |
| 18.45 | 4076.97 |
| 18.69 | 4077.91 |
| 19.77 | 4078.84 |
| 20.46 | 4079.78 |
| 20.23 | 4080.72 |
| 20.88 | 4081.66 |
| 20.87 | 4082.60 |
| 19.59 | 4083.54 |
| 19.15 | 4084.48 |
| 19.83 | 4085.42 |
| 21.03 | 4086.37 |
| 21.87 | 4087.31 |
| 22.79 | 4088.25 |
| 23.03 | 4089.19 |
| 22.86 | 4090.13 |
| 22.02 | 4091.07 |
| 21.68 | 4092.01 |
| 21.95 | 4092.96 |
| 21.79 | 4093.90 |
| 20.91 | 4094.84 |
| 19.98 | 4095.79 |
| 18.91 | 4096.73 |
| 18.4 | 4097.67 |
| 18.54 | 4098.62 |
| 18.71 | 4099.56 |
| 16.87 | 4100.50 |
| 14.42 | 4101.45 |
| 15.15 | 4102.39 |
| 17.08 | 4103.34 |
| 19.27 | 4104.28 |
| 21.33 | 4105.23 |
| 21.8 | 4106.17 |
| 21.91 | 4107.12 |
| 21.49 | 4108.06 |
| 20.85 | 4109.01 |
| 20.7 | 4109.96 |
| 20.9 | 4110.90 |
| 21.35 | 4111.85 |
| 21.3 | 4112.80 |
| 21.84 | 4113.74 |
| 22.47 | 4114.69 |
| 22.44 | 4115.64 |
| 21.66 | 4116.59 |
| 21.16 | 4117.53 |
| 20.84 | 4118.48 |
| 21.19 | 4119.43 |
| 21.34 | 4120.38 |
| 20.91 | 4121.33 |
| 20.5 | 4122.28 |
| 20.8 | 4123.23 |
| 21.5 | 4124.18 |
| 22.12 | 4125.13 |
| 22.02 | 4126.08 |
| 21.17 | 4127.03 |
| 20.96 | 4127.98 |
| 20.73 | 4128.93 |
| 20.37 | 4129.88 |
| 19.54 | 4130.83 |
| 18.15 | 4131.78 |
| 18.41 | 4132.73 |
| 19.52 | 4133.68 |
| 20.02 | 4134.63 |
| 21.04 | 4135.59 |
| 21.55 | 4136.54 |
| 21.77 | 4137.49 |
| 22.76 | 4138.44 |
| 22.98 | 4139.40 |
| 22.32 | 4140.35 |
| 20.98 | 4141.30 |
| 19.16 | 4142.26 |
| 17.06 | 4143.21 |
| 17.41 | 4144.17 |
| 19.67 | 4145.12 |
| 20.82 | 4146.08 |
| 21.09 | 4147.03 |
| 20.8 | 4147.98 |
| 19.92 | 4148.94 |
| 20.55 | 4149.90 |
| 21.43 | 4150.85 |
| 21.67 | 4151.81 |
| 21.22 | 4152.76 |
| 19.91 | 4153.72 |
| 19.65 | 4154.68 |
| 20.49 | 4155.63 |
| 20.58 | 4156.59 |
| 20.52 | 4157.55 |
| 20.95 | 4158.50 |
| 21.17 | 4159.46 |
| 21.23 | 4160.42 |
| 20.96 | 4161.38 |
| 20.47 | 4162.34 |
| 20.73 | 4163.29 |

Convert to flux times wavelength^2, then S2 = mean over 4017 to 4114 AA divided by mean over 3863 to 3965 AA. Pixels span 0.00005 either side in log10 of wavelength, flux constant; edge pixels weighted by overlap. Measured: 1.57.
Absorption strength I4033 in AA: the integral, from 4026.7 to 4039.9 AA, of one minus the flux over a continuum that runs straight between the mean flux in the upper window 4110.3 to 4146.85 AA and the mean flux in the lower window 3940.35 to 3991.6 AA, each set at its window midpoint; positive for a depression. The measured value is -2.05 AA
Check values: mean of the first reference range 13.6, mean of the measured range 19.2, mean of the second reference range 20.8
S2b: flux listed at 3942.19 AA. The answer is 12.48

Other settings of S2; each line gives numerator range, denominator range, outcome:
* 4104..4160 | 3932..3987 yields 1.88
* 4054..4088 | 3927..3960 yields 1.80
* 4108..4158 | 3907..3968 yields 1.88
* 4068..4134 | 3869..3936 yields 1.69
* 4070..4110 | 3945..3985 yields 1.61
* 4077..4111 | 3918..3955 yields 1.96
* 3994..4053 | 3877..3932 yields 1.47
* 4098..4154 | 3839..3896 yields 1.61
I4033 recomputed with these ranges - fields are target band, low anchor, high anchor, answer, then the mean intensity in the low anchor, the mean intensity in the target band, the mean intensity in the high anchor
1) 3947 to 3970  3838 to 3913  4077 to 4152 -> 6.1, 14.5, 12.1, 20.5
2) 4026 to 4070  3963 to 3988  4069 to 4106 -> -4.6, 12.5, 18.8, 19.6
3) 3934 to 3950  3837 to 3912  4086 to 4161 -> 5.2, 14.3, 10.9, 20.6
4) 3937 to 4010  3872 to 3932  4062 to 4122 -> 6.4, 13.8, 14.7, 19.8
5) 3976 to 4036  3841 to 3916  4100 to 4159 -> -3.3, 14.8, 18.7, 20.5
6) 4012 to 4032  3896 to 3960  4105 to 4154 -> -3.5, 12.9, 19.5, 20.9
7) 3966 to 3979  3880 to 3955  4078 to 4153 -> 4.6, 13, 9.78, 20.5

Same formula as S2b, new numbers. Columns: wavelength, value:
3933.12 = 2.427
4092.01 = 21.68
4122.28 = 20.5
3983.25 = 16.96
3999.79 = 19.93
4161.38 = 20.96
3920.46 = 12.96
